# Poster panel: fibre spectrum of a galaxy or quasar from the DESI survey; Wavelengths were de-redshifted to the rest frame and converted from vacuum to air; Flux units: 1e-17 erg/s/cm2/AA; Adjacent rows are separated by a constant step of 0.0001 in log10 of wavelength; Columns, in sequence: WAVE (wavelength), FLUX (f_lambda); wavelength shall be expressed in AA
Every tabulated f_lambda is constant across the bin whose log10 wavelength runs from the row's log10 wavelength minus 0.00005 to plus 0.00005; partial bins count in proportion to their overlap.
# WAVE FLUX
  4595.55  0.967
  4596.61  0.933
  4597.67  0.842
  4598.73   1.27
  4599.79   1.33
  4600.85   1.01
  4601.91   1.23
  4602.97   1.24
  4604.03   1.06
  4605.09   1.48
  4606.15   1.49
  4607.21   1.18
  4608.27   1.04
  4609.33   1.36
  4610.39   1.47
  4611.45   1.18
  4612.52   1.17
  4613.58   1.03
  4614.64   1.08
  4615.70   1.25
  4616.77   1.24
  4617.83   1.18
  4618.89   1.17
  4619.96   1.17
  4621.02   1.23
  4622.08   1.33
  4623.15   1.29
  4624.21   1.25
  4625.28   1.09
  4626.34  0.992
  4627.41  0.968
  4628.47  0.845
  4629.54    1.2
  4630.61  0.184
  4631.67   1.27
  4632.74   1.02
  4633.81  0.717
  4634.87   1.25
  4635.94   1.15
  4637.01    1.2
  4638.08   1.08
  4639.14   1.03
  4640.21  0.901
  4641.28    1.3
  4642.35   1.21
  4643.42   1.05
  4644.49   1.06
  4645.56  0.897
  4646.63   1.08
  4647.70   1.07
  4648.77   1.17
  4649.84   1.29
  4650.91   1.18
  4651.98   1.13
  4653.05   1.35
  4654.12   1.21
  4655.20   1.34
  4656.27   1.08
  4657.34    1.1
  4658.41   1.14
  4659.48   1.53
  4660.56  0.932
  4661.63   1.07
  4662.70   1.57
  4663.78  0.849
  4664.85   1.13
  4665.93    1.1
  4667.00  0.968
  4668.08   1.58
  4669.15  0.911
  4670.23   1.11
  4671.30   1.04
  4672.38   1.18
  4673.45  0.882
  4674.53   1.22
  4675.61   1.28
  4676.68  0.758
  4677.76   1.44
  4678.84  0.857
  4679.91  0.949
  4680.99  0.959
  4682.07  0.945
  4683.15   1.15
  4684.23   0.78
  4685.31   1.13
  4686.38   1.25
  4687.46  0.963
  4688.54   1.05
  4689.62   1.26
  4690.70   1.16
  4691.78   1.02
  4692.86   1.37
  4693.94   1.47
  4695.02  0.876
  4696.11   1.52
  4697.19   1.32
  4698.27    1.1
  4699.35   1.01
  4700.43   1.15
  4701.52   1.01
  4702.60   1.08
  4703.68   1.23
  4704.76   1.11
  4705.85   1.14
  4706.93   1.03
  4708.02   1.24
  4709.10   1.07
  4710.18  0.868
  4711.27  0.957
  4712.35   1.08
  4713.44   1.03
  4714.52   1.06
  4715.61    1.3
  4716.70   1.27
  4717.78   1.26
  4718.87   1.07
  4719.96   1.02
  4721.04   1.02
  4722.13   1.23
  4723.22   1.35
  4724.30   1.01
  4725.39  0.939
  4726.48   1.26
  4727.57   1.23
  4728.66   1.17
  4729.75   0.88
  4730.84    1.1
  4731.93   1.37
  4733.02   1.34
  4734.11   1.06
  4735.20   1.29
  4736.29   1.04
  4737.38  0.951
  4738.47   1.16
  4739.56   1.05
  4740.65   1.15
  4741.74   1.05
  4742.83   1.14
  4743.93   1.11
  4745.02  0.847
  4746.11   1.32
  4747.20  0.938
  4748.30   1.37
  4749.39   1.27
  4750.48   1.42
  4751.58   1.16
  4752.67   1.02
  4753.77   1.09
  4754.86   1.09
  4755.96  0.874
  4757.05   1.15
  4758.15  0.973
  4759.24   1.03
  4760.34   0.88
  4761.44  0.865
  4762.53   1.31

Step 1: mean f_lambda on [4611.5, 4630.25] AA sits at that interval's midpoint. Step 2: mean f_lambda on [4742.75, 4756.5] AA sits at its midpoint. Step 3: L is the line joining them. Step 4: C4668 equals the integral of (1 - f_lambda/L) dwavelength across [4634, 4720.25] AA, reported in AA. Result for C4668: 0.74 AA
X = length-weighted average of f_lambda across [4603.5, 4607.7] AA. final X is 1.3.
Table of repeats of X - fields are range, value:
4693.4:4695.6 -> 1.17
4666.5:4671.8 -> 1.12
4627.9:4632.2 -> 0.876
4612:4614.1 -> 1.1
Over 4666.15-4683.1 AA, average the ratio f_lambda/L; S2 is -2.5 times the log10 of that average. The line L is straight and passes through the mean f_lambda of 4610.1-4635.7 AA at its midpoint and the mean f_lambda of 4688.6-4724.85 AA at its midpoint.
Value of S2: 0.05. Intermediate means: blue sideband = 1.1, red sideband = 1.14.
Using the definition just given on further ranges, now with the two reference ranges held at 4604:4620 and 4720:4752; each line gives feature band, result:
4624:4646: 0.178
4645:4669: 0.028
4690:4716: 0.032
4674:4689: 0.125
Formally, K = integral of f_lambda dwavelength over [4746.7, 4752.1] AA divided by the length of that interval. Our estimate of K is 1.23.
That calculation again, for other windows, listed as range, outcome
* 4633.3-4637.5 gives 1.08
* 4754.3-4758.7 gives 1.02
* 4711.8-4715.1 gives 1.06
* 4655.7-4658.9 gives 1.11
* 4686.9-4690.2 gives 1.09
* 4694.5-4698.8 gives 1.2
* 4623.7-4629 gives 1.03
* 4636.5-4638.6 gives 1.14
